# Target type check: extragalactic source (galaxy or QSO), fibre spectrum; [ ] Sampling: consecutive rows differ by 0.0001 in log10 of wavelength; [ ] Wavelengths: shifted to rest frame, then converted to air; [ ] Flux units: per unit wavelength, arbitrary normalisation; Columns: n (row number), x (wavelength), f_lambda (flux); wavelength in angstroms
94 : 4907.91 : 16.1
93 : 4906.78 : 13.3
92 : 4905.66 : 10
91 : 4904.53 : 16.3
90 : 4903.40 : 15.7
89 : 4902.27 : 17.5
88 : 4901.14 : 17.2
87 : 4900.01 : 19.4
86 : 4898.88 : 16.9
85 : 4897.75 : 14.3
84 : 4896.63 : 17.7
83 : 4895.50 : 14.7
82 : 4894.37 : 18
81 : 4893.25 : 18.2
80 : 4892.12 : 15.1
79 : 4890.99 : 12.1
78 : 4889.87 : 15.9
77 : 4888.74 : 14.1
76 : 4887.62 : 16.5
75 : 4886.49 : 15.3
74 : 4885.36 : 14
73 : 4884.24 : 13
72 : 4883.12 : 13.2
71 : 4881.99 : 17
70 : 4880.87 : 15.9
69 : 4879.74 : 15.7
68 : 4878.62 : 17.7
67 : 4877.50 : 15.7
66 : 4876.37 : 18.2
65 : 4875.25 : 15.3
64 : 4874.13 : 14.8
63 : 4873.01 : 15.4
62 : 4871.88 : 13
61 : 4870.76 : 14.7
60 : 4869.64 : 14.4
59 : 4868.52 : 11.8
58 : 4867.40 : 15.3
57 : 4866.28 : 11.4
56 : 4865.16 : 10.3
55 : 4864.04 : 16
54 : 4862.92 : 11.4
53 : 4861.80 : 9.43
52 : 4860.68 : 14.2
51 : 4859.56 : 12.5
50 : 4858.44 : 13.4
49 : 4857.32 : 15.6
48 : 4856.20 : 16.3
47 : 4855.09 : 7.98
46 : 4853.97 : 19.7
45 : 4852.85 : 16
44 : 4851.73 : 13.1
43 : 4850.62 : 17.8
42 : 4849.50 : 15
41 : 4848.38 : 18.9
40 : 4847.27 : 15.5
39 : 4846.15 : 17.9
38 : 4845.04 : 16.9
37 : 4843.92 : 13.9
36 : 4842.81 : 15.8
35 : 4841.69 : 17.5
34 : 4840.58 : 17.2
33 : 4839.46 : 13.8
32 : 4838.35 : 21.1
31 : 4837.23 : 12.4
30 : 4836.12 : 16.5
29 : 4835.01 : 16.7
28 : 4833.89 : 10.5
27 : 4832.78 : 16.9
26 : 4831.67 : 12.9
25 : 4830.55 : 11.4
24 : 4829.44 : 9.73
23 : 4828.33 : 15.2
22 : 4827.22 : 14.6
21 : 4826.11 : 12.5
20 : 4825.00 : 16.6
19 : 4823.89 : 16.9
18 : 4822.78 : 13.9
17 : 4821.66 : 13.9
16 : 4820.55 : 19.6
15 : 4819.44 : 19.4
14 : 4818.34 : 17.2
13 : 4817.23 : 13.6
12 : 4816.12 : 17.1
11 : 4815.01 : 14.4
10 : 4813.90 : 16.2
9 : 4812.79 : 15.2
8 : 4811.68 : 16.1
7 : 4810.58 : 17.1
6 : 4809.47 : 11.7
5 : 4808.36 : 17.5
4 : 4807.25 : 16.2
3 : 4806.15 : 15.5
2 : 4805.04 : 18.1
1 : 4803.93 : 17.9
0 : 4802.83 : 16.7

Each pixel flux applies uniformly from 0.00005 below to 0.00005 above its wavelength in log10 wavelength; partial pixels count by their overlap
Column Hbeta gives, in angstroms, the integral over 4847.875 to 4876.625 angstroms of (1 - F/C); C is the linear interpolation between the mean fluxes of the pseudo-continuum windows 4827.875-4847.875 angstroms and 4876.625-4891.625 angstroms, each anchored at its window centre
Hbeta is 1.7 angstroms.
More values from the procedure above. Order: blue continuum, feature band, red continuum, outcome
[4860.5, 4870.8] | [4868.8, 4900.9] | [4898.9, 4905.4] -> -1.5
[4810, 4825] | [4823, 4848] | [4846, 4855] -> 1.7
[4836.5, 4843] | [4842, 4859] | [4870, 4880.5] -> 0.5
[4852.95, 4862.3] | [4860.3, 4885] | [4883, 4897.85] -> 0.3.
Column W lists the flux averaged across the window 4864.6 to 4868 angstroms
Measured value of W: 12.3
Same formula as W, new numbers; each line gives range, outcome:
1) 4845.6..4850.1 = 16.8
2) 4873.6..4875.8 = 15.1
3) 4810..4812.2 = 16.6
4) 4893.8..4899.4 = 16.3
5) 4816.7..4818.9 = 15.5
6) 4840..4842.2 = 17.3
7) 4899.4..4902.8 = 18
